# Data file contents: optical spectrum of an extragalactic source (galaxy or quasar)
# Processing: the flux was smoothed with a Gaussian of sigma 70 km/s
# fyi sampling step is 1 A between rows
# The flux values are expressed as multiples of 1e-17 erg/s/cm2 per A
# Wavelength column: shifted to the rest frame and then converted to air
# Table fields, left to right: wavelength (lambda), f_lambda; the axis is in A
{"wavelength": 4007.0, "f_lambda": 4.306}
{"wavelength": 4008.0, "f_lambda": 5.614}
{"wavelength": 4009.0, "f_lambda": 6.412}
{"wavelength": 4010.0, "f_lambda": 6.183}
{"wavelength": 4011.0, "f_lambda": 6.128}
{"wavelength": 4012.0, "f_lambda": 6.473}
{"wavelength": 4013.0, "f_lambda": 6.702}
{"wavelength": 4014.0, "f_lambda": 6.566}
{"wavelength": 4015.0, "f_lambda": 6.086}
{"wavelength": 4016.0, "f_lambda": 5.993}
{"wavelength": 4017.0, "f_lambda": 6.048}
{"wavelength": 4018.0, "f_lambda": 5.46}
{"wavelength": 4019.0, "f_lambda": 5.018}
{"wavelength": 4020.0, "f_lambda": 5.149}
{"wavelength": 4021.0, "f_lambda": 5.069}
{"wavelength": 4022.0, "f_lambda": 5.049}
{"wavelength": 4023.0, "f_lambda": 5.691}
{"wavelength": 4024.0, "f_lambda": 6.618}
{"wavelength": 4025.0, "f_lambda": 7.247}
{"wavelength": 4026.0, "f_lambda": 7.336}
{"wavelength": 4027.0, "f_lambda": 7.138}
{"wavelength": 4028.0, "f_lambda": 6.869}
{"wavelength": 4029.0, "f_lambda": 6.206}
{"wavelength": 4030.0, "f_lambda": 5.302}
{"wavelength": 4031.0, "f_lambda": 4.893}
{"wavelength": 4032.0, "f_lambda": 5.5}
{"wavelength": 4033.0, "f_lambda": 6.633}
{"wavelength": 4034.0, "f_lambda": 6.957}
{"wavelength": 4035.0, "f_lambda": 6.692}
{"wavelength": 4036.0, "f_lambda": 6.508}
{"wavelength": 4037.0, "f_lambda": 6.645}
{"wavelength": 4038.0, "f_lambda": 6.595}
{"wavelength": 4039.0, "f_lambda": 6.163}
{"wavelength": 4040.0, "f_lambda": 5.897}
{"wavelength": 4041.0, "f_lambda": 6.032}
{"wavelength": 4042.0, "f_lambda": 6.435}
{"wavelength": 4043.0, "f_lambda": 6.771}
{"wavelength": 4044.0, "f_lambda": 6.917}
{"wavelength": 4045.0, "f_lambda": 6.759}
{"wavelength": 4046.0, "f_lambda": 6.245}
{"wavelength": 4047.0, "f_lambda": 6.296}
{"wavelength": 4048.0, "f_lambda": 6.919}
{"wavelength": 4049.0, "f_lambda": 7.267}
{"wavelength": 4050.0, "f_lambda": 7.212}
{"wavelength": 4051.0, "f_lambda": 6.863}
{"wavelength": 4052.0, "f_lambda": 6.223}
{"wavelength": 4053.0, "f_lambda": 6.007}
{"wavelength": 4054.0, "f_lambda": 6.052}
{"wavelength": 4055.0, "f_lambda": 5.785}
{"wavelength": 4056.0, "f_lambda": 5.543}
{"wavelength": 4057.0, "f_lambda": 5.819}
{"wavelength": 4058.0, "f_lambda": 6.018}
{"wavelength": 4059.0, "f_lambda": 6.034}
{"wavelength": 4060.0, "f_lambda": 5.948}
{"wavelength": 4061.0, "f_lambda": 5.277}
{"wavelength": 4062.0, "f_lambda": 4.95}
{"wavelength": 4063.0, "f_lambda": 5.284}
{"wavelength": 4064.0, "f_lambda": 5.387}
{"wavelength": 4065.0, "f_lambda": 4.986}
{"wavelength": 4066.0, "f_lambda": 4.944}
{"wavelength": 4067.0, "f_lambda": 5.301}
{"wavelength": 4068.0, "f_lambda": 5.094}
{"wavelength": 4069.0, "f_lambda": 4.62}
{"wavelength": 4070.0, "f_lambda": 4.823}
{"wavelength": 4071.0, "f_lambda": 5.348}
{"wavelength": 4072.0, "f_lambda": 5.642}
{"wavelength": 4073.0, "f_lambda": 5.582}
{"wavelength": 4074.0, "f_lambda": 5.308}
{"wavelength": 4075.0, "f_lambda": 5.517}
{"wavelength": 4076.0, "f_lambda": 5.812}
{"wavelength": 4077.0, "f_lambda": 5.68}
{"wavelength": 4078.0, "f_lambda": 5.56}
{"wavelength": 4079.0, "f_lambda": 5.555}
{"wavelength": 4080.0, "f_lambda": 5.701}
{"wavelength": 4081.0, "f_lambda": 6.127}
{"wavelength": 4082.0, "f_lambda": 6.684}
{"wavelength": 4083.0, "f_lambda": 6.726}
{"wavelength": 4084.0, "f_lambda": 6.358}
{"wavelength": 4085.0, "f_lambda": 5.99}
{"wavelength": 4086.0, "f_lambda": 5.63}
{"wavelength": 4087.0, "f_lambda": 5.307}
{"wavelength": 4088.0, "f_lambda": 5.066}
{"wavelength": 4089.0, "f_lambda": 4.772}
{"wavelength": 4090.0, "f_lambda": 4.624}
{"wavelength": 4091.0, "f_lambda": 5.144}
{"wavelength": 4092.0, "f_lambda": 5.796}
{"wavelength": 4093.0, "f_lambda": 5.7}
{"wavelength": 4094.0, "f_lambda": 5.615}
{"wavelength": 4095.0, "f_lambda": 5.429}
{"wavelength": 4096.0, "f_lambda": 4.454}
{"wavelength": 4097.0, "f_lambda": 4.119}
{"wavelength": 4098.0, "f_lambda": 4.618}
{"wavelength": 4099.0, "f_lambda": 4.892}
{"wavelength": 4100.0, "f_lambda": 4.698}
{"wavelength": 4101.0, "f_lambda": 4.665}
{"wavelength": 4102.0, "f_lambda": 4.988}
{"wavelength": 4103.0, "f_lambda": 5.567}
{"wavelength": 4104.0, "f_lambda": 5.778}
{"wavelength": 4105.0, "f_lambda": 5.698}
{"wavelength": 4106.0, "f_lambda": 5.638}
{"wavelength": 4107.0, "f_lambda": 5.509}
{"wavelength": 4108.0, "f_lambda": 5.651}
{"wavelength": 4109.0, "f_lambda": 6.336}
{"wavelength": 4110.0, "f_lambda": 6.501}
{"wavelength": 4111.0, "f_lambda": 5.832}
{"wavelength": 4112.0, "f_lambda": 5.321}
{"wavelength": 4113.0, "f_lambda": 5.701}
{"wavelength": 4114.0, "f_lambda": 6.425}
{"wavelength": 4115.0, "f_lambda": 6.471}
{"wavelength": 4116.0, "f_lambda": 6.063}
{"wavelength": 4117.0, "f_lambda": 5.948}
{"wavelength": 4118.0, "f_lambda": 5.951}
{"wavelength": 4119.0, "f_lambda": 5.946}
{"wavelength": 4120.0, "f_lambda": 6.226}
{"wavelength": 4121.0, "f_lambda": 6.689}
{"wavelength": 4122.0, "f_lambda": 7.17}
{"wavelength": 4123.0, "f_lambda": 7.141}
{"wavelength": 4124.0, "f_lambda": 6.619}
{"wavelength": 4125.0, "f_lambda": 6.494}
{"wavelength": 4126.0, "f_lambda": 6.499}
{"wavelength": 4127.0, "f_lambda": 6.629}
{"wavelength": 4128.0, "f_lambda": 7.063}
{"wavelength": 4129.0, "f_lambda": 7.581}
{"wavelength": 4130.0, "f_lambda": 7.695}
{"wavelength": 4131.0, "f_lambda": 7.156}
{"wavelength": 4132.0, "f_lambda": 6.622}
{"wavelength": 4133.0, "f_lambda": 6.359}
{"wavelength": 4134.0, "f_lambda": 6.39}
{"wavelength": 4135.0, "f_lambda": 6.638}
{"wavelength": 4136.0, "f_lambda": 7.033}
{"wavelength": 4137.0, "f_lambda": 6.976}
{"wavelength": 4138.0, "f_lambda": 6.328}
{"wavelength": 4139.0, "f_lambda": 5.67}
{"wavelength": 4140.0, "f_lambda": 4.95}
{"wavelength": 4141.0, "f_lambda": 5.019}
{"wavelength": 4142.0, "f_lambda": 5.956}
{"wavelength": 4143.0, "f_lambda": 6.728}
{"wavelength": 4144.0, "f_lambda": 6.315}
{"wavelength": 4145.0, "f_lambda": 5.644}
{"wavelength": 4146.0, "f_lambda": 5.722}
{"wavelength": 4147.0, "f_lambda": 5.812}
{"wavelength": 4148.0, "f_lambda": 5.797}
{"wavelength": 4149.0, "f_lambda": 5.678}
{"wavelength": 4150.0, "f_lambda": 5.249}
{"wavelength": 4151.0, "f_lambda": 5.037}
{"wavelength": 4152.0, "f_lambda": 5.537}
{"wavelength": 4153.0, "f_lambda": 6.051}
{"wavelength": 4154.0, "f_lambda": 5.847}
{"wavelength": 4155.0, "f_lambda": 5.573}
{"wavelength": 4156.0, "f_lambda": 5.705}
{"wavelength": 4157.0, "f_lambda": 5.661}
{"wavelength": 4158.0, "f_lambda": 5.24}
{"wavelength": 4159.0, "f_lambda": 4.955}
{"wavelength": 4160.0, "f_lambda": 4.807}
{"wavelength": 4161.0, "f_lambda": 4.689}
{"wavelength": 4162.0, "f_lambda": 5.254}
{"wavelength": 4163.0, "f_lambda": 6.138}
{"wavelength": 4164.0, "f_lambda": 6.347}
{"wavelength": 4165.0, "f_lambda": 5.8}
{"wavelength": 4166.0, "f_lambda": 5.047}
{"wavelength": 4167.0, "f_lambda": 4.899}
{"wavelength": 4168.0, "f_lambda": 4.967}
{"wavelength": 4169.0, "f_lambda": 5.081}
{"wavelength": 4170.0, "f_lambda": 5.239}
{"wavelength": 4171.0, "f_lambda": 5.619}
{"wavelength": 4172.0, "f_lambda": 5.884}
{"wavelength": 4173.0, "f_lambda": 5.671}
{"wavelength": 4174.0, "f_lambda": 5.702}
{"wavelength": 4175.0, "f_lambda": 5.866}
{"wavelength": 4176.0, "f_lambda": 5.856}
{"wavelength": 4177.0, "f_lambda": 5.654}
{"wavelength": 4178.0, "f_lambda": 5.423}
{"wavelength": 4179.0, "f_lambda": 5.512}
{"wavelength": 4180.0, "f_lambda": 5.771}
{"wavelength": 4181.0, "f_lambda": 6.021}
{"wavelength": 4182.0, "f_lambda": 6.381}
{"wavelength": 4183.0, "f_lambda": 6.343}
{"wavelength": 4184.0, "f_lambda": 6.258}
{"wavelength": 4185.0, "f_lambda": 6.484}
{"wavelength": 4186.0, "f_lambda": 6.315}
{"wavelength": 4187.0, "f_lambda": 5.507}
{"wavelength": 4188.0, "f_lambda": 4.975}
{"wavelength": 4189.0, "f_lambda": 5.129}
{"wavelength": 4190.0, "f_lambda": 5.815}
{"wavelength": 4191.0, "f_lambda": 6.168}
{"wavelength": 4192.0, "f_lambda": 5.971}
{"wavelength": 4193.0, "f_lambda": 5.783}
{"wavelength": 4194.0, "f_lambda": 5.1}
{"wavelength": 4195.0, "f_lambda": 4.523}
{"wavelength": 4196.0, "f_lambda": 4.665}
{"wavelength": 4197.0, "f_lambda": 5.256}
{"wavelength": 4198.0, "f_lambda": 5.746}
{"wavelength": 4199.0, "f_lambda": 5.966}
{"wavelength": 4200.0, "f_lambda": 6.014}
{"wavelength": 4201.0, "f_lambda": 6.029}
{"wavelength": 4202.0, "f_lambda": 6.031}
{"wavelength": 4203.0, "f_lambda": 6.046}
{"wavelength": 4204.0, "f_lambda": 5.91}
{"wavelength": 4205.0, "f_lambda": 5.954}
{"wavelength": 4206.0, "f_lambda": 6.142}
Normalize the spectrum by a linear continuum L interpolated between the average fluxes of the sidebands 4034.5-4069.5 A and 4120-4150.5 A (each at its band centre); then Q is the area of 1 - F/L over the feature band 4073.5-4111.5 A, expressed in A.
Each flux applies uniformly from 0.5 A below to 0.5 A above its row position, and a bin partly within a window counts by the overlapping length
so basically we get 4.3 A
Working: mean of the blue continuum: 6.04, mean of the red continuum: 6.38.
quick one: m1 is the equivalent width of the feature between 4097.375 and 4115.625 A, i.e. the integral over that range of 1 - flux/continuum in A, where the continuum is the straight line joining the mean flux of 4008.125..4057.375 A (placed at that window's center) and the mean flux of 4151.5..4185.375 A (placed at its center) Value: 1.1 A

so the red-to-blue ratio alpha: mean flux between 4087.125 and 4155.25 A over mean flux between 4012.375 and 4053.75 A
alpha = 0.94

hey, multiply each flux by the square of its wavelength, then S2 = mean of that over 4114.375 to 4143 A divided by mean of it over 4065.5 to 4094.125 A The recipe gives 1.20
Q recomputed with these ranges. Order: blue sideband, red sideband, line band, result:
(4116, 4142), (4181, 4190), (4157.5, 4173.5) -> 2.0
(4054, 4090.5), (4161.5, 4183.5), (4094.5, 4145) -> -4.0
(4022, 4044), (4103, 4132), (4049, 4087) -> 3.8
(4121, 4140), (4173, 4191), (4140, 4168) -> 3.4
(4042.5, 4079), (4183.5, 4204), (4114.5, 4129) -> -1.9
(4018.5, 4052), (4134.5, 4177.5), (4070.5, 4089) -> 1.1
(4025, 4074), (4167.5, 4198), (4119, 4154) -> -3.1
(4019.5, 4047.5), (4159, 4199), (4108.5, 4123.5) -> -0.9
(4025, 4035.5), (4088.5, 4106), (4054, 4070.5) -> 1.1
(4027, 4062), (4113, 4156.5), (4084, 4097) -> 2.0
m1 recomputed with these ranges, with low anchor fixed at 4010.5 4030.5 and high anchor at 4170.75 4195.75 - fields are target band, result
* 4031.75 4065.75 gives -0.8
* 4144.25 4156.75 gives 0.3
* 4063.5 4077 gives 1.6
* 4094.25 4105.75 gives 1.8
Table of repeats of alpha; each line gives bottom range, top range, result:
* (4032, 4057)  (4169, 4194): 0.90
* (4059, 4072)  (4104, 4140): 1.22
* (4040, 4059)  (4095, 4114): 0.84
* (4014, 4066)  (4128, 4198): 0.95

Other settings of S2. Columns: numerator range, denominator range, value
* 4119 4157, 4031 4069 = 1.07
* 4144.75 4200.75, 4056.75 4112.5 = 1.07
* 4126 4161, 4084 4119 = 1.12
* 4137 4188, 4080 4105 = 1.09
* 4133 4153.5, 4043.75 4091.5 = 1.07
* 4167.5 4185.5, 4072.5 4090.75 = 1.07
